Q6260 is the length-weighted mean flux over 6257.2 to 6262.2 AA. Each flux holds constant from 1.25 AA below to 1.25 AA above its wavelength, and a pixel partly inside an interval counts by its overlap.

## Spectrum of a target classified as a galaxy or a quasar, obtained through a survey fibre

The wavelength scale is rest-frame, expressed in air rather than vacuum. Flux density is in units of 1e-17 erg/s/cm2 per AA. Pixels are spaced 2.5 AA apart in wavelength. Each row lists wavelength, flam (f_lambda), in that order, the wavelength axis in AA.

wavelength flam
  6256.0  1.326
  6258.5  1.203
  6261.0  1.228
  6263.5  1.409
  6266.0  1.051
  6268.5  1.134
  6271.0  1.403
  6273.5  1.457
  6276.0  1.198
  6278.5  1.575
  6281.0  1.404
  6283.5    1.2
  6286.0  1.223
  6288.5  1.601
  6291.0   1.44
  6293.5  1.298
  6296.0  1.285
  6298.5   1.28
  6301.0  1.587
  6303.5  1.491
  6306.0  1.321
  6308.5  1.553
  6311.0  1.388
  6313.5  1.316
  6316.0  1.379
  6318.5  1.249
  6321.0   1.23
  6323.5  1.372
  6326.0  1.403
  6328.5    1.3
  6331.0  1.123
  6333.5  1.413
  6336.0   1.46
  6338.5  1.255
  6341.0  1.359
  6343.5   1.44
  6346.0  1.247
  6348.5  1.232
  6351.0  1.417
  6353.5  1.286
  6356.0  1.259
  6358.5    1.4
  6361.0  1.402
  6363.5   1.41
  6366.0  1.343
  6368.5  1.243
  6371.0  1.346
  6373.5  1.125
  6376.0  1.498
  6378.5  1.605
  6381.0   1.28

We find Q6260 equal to 1.22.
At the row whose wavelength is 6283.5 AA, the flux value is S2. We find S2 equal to 1.2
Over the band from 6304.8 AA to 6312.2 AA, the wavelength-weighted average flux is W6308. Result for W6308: 1.42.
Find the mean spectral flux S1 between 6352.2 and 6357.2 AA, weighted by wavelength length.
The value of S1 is 1.27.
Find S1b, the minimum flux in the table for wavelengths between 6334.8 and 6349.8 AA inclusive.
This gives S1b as 1.232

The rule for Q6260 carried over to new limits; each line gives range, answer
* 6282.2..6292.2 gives 1.37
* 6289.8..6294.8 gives 1.37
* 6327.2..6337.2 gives 1.32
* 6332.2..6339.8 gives 1.37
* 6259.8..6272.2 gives 1.24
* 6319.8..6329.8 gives 1.33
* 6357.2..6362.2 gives 1.4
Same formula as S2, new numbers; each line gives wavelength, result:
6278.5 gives 1.575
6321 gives 1.23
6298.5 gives 1.28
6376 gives 1.498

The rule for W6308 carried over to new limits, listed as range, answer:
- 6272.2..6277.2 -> 1.33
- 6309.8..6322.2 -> 1.31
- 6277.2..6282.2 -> 1.49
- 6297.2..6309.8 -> 1.45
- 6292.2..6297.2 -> 1.29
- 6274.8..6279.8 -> 1.39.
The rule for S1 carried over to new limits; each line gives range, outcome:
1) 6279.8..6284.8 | 1.3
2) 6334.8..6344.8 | 1.38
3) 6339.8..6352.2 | 1.34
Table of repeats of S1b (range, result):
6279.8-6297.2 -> 1.2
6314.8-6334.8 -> 1.123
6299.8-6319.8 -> 1.249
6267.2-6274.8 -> 1.134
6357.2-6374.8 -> 1.125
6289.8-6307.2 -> 1.28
